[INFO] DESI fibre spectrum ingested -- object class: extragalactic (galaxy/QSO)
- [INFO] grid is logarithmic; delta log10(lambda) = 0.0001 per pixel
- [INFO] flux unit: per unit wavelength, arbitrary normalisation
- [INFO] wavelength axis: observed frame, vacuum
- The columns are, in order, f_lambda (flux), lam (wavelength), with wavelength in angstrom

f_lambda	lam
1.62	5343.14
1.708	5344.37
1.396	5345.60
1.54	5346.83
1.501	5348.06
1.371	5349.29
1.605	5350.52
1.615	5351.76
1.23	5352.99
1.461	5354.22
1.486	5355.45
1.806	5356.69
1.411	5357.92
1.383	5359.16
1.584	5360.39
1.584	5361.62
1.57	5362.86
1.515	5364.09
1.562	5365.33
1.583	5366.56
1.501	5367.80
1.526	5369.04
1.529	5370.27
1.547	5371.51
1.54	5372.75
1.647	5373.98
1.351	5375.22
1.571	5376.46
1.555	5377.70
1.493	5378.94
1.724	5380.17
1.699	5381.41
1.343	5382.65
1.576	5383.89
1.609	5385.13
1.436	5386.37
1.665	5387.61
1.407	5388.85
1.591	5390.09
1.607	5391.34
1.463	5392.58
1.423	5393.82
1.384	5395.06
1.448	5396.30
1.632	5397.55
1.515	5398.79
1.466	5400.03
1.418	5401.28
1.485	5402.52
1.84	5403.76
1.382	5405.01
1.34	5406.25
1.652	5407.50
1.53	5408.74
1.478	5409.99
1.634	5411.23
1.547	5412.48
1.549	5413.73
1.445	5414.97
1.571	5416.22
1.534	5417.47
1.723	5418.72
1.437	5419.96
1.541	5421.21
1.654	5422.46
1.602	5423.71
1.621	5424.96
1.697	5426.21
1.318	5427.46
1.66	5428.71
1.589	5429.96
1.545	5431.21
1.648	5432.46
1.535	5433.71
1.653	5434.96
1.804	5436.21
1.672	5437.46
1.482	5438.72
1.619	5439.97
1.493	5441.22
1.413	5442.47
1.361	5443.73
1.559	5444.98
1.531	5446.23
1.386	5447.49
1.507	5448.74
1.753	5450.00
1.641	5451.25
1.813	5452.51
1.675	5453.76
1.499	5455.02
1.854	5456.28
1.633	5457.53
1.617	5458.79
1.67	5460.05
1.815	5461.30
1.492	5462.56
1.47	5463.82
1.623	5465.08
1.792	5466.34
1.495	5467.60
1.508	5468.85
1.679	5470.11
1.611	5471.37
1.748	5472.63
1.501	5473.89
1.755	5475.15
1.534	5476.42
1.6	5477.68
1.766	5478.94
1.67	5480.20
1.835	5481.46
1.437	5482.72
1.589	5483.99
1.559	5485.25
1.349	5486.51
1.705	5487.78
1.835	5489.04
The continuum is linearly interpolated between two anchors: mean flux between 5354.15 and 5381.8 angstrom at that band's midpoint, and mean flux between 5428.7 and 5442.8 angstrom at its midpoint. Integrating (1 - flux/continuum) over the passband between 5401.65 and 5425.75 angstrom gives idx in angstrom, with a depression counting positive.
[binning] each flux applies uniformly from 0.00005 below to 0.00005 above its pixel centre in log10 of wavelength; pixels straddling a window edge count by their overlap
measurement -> 0.37 angstrom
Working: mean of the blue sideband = 1.55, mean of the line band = 1.56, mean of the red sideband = 1.59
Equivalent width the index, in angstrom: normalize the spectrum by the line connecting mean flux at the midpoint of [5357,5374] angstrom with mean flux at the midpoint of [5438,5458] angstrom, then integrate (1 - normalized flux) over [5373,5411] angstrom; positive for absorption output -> 0.6 angstrom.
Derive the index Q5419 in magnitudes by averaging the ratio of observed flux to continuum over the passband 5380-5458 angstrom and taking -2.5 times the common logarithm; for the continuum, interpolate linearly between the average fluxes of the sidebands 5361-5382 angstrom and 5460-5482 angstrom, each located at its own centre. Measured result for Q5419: 0.03 mag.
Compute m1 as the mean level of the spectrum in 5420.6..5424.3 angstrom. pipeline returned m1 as 1.6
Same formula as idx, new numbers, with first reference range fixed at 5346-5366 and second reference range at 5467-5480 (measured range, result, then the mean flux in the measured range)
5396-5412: 0.32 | 1.53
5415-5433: 0.00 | 1.58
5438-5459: 0.28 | 1.58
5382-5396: 0.40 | 1.5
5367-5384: -0.12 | 1.54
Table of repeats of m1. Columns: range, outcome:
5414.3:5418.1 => 1.52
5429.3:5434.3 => 1.58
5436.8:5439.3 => 1.58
